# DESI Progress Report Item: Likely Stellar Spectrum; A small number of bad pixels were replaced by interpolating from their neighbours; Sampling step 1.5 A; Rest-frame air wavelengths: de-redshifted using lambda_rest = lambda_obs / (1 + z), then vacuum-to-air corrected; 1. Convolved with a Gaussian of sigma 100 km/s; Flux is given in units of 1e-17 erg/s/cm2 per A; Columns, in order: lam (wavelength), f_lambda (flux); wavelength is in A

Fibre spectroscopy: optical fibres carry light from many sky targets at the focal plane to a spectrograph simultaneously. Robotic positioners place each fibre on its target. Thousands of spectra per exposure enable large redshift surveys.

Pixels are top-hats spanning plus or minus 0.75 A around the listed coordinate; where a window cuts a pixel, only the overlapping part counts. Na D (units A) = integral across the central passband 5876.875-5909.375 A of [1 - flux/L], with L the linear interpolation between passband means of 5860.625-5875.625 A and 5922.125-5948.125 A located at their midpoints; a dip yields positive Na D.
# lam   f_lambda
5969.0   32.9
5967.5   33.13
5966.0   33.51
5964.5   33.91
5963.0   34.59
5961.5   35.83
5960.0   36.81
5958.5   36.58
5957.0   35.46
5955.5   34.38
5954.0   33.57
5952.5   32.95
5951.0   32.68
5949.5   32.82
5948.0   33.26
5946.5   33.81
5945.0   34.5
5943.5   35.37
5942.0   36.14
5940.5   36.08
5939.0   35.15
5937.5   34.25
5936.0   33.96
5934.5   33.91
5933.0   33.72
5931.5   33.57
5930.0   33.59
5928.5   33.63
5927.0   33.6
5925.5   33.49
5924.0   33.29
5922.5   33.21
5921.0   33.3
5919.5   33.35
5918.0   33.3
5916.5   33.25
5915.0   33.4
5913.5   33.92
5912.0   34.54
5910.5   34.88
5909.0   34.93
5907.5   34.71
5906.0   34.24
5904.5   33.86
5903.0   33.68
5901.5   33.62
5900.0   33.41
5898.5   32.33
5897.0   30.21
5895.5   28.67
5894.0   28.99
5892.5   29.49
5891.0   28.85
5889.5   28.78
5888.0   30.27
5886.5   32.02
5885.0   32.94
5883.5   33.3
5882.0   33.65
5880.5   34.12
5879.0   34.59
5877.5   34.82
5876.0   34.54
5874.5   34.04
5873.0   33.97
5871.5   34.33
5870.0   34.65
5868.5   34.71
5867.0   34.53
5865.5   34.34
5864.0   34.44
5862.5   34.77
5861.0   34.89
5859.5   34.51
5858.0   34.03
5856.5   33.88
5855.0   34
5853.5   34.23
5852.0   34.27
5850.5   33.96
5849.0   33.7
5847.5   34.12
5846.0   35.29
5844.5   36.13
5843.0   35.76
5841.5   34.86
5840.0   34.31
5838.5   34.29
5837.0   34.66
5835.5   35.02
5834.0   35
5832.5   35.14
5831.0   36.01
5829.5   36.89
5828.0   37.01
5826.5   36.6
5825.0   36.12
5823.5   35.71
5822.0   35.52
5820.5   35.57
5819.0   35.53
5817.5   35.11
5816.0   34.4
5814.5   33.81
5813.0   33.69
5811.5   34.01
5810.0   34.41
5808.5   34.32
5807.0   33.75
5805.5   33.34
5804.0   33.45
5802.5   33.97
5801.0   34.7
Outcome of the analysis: 1.9 A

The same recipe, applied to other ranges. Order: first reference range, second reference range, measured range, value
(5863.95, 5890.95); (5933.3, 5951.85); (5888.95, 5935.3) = 1.4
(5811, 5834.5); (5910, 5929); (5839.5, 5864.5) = 0.2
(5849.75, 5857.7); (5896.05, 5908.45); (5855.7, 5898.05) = 0.9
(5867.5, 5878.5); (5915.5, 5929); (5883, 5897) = 1.5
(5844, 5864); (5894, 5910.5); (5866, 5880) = -0.3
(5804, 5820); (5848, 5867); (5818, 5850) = -1.1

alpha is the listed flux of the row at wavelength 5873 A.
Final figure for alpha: 33.97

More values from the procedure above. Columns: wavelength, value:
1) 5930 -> 33.59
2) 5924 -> 33.29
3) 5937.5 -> 34.25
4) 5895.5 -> 28.67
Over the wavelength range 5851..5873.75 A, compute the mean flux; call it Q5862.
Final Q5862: 34.4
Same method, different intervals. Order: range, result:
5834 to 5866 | 34.6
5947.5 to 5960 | 34.1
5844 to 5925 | 33.4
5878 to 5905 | 31.8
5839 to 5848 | 35.1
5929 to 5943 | 34.5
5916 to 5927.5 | 33.3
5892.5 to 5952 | 33.5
